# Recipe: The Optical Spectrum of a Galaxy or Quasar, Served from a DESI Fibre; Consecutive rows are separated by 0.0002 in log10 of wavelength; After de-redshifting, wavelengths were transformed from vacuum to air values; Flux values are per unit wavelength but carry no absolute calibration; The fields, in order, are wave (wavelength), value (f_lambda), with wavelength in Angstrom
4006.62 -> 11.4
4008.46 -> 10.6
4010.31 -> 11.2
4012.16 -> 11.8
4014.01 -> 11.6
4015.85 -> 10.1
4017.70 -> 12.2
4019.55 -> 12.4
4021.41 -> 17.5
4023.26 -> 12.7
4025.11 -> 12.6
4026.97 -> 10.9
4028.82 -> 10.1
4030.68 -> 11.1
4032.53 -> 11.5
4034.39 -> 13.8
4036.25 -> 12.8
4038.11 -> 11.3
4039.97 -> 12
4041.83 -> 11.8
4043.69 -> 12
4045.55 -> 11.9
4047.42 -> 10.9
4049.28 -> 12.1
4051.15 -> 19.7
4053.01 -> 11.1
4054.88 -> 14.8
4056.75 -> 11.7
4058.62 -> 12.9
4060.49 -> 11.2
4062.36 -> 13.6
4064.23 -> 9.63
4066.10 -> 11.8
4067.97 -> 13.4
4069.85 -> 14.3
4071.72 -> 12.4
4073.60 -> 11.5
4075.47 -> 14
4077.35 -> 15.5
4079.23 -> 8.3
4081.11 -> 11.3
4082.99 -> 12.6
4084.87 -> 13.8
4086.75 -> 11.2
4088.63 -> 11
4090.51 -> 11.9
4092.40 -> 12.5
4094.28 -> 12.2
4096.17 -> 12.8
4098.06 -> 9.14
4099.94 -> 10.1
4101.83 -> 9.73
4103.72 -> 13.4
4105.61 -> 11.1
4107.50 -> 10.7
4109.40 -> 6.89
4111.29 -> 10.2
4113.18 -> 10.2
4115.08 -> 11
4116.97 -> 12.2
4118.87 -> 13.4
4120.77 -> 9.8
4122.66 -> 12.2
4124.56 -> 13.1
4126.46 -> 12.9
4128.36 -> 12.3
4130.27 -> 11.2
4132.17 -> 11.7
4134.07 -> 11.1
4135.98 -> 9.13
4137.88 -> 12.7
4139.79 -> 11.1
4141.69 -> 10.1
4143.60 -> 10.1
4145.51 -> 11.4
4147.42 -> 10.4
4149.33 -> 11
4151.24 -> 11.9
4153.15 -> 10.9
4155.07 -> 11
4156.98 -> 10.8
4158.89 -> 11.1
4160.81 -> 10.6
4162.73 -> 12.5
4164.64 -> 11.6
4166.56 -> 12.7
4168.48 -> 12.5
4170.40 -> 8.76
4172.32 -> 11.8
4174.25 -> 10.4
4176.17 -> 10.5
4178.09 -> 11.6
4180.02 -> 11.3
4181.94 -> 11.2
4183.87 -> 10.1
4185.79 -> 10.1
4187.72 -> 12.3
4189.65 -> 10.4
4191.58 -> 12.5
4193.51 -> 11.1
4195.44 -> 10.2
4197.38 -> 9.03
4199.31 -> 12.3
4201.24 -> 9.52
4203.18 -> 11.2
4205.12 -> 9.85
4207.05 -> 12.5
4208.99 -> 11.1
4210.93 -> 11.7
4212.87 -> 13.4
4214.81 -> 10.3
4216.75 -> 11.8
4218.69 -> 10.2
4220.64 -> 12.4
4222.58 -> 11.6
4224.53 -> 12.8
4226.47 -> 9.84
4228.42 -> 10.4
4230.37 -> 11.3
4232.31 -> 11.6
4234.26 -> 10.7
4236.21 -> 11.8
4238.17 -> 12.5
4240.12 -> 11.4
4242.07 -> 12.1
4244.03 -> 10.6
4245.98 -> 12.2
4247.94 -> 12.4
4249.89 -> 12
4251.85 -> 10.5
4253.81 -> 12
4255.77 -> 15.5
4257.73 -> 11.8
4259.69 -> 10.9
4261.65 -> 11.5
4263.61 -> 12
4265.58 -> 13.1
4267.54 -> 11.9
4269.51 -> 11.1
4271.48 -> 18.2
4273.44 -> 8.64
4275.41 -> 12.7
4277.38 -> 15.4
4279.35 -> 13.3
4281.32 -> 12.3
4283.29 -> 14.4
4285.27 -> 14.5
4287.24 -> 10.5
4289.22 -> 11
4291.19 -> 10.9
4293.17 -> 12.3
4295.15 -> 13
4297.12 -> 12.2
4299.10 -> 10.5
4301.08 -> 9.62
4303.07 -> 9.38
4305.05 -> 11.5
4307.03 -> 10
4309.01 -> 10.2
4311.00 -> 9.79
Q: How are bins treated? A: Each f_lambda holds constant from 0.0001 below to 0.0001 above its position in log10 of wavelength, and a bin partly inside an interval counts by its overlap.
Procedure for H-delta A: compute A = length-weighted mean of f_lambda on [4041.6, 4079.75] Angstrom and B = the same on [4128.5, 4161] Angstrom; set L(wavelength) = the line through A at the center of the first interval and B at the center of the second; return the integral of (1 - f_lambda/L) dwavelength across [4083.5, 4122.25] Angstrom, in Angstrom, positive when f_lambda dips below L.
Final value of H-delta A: 2.1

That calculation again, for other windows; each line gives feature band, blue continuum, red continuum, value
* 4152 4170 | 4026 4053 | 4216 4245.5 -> 0.4 Angstrom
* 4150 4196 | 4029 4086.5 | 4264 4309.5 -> 4.0 Angstrom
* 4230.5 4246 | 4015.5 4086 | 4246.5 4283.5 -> 1.2 Angstrom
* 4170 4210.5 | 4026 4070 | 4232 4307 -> 4.2 Angstrom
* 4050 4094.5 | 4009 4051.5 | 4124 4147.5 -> -2.7 Angstrom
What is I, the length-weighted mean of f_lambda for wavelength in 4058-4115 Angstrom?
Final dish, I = 11.6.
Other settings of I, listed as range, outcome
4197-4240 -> 11.3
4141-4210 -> 11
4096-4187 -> 11.1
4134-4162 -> 10.9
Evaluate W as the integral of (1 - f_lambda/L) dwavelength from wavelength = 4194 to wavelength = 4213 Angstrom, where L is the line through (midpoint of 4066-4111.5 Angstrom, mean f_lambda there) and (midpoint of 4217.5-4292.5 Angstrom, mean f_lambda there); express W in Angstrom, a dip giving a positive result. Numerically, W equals 1.5 Angstrom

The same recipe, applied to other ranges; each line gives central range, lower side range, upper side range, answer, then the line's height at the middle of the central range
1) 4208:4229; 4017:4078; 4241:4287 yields 1.88 Angstrom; 12.6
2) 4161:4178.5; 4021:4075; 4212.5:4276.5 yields 1.10 Angstrom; 12.1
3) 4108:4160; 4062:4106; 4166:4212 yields 1.84 Angstrom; 11.5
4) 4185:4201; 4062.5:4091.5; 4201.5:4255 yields 0.98 Angstrom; 11.6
